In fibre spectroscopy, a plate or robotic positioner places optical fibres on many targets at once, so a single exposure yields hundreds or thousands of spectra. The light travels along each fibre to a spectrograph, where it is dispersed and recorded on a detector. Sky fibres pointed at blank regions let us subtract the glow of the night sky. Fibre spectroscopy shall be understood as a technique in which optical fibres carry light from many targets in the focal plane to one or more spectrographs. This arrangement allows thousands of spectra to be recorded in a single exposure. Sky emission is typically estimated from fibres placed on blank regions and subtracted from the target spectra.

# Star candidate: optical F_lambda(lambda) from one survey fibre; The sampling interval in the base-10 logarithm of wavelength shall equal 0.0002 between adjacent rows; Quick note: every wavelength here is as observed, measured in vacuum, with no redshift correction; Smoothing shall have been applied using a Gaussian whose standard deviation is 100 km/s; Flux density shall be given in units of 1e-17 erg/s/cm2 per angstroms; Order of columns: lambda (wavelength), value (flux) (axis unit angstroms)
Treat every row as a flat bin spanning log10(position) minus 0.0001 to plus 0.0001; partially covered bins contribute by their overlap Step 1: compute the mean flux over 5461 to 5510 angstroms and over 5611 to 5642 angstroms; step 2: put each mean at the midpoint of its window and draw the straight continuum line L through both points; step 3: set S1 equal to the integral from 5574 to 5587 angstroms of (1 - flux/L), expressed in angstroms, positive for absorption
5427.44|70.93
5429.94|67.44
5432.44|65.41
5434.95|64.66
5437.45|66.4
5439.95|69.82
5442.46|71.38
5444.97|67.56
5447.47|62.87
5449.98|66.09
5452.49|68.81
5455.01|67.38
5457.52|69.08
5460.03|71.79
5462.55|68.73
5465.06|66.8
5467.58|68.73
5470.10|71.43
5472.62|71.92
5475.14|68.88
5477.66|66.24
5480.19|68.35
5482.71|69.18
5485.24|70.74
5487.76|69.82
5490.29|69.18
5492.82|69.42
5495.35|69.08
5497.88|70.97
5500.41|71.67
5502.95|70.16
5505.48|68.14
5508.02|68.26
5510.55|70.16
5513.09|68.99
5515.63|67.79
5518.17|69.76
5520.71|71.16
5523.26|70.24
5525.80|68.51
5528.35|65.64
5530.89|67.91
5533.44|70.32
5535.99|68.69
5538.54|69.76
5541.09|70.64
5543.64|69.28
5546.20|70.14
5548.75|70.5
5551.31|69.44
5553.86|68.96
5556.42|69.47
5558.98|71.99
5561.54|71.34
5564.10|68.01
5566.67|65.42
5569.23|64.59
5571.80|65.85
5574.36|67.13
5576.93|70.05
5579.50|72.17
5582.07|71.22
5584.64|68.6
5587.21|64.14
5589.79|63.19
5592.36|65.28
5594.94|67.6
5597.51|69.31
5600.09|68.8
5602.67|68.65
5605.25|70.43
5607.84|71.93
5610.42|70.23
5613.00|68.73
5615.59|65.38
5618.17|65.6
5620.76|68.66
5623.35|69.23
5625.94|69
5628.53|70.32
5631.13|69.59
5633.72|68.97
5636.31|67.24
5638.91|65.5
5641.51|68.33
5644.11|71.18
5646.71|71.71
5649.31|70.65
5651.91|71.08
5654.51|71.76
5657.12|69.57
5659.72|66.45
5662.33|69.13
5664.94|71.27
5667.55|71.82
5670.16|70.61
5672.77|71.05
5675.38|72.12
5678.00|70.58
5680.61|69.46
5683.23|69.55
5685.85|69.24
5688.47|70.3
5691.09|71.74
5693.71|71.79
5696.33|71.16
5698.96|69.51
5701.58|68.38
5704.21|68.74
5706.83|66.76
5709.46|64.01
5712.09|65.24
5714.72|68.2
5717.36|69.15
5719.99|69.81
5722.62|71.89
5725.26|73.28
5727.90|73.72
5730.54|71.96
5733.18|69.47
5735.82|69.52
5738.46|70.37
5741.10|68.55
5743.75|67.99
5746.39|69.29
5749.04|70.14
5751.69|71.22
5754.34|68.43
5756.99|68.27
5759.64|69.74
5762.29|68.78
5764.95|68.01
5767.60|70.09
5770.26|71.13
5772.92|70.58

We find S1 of -0.2 angstroms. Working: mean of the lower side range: 69.4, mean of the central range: 69.6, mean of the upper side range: 68.1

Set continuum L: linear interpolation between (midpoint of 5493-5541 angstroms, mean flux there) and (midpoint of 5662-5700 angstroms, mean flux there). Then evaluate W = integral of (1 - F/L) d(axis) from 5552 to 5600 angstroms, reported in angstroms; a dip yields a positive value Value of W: 1.2 angstroms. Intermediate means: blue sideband 69.3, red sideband 70.7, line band 68.1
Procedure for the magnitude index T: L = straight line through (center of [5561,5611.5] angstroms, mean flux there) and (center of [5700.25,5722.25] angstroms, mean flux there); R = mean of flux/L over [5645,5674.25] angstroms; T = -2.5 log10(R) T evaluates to -0.04 mag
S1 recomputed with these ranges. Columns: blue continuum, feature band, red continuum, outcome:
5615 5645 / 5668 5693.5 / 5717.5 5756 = -0.5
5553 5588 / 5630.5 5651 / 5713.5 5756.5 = 0.0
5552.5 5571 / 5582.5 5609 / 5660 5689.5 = 0.4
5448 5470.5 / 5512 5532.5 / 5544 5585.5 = 0.0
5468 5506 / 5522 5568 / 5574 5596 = -0.5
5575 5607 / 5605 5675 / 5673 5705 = -0.2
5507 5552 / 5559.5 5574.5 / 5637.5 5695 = 0.5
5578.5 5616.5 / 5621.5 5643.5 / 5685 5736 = 0.1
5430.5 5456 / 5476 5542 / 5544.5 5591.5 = -1.4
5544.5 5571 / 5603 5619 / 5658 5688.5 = 0.2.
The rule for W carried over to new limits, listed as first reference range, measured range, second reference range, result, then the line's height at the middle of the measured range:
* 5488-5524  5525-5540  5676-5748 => 0.24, 69.6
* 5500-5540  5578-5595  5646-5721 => 0.46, 69.4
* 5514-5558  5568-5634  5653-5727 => 1.19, 69.5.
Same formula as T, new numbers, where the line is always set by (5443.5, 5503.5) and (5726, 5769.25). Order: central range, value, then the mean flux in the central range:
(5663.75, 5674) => -0.026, 71.2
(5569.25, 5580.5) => 0.016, 68.2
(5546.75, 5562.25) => -0.017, 70.3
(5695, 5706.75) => 0.007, 69.2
